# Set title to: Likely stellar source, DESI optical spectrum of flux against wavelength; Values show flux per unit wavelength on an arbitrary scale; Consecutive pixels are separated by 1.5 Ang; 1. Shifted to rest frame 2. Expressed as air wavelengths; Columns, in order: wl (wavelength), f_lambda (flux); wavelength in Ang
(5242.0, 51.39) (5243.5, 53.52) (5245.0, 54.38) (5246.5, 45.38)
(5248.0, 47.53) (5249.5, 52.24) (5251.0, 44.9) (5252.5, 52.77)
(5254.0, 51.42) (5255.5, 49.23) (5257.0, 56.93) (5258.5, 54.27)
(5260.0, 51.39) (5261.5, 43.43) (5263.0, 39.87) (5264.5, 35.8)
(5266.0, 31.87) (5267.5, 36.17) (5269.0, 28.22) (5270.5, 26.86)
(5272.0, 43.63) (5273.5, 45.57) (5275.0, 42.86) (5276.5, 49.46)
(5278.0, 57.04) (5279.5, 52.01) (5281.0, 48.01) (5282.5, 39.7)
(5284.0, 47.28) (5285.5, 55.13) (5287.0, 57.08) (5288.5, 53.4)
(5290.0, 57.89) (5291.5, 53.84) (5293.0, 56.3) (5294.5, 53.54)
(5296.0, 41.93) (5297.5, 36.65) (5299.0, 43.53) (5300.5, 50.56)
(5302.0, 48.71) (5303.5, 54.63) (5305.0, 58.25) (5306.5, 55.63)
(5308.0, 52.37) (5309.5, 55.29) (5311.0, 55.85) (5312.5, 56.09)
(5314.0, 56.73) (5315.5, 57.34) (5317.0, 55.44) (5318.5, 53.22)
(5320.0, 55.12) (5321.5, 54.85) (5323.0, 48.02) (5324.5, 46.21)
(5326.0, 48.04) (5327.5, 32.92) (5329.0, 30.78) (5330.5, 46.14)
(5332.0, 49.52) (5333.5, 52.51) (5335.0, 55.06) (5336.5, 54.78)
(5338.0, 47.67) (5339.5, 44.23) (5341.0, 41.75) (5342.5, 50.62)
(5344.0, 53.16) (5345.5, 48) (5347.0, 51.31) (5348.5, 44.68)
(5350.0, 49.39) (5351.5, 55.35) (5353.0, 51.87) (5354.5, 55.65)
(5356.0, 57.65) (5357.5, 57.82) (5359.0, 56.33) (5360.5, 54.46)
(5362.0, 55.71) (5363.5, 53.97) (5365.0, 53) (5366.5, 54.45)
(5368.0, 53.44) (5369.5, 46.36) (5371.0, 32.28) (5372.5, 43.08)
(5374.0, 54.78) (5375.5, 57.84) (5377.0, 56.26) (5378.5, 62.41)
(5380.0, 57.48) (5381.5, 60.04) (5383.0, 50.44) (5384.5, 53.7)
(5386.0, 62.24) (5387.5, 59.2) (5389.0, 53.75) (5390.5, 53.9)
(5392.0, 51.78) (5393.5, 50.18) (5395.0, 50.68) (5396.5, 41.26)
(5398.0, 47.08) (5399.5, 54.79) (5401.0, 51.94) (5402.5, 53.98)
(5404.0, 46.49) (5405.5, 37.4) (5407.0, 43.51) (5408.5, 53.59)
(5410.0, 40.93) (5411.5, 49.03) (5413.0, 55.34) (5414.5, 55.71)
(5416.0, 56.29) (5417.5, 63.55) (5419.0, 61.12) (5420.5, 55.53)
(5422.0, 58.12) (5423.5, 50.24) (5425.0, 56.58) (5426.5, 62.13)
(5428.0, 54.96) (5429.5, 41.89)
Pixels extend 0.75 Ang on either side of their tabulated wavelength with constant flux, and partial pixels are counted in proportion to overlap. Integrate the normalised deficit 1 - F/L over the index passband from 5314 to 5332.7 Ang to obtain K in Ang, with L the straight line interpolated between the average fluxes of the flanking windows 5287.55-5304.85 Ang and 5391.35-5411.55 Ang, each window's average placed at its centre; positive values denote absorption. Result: 0.5 Ang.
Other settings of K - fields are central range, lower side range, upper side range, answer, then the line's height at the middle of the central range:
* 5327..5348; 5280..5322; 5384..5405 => 2.0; 52.2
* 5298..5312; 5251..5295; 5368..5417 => -1.2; 48.3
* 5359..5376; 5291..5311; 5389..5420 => 0.0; 51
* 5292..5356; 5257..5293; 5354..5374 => -1.4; 49.3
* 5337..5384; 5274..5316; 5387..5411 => -1.7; 50.2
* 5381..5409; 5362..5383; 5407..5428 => 1.3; 53.8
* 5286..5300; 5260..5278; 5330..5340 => -2.3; 43.6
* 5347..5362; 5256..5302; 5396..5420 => -1.4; 49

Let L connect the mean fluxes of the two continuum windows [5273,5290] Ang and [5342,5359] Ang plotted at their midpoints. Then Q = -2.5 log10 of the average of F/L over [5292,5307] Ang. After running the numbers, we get 0.02 mag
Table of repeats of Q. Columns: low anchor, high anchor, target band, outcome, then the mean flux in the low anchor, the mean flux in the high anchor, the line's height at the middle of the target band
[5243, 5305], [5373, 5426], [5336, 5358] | 0.00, 47.5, 53.3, 50.9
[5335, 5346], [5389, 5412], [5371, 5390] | -0.13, 49.1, 48.6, 48.8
